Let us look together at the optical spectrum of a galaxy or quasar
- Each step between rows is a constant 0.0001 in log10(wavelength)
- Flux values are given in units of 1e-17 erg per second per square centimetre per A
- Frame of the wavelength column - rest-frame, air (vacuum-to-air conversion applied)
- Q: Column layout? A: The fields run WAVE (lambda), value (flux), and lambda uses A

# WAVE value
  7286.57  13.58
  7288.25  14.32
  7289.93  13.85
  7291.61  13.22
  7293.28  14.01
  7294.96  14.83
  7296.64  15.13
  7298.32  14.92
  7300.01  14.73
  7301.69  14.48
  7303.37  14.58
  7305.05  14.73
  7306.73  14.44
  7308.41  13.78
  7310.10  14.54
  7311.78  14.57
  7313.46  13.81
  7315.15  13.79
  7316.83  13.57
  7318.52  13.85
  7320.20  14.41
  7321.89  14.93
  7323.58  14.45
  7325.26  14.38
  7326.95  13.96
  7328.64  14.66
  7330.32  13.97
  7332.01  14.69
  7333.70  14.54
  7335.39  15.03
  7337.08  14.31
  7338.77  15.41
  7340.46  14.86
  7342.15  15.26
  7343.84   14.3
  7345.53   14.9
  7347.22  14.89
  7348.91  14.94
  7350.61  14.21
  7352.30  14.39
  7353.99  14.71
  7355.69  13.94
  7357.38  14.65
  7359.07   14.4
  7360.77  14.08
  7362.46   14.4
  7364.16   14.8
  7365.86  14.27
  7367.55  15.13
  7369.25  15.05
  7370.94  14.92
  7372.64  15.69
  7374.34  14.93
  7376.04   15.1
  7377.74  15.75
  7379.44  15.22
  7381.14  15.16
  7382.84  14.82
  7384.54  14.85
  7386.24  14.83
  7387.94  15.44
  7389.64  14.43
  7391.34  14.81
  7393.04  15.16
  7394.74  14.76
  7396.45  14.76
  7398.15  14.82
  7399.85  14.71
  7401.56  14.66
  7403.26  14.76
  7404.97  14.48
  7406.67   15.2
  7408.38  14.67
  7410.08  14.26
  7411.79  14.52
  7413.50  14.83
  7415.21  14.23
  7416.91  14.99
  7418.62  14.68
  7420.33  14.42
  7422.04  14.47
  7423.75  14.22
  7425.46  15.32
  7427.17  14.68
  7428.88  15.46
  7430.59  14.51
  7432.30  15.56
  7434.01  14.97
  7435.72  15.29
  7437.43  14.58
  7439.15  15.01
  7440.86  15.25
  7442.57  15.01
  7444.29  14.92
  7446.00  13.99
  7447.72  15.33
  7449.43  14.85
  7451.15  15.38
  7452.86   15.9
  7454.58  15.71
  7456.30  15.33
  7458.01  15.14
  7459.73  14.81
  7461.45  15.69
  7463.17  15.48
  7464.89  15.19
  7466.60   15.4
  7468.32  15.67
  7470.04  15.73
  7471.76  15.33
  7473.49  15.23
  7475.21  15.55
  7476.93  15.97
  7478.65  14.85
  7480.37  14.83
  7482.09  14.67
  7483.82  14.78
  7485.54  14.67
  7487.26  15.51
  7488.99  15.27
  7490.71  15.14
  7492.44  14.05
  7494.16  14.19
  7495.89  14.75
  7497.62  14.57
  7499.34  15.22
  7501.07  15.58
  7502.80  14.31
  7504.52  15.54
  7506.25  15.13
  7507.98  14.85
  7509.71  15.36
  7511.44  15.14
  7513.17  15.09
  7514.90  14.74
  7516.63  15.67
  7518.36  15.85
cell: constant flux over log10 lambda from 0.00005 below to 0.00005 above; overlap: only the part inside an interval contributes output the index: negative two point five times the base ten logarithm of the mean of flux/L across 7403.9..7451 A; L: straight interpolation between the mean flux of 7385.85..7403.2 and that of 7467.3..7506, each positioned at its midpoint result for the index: 0.01 mag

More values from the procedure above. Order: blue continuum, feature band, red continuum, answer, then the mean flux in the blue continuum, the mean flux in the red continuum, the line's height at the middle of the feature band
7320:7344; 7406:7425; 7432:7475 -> 0.03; 14.6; 15.2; 15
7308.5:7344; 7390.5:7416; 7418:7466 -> 0.01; 14.4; 15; 14.8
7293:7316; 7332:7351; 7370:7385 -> 0.00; 14.5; 15.2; 14.8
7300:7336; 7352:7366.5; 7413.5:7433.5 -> 0.01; 14.3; 14.8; 14.5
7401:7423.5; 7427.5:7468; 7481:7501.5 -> -0.03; 14.6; 14.8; 14.7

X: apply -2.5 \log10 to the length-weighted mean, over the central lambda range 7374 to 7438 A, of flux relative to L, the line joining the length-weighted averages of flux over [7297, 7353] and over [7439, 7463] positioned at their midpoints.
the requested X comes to 0.01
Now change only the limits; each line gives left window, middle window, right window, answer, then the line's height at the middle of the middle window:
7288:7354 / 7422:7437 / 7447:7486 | 0.01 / 15.1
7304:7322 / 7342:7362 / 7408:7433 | -0.01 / 14.4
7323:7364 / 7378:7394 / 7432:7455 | -0.02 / 14.8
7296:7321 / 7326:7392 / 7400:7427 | -0.02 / 14.5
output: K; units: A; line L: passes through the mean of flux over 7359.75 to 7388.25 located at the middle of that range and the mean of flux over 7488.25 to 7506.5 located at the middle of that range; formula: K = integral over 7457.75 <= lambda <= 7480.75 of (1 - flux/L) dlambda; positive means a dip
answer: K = -0.7 A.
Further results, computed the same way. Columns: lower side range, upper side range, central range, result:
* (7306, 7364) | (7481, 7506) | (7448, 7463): -0.6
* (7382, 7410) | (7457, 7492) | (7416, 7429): 0.2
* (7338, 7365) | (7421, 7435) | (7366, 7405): -0.6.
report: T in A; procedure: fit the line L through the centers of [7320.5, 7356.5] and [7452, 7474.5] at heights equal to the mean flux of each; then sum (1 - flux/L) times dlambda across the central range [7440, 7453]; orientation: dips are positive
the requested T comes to 0.2 A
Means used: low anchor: 14.6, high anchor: 15.4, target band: 15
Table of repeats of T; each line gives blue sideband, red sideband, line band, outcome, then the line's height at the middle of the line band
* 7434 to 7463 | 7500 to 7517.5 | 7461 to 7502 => 0.0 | 15.1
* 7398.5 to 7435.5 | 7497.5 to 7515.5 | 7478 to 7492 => 0.1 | 15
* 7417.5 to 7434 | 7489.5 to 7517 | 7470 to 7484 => -0.3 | 14.9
